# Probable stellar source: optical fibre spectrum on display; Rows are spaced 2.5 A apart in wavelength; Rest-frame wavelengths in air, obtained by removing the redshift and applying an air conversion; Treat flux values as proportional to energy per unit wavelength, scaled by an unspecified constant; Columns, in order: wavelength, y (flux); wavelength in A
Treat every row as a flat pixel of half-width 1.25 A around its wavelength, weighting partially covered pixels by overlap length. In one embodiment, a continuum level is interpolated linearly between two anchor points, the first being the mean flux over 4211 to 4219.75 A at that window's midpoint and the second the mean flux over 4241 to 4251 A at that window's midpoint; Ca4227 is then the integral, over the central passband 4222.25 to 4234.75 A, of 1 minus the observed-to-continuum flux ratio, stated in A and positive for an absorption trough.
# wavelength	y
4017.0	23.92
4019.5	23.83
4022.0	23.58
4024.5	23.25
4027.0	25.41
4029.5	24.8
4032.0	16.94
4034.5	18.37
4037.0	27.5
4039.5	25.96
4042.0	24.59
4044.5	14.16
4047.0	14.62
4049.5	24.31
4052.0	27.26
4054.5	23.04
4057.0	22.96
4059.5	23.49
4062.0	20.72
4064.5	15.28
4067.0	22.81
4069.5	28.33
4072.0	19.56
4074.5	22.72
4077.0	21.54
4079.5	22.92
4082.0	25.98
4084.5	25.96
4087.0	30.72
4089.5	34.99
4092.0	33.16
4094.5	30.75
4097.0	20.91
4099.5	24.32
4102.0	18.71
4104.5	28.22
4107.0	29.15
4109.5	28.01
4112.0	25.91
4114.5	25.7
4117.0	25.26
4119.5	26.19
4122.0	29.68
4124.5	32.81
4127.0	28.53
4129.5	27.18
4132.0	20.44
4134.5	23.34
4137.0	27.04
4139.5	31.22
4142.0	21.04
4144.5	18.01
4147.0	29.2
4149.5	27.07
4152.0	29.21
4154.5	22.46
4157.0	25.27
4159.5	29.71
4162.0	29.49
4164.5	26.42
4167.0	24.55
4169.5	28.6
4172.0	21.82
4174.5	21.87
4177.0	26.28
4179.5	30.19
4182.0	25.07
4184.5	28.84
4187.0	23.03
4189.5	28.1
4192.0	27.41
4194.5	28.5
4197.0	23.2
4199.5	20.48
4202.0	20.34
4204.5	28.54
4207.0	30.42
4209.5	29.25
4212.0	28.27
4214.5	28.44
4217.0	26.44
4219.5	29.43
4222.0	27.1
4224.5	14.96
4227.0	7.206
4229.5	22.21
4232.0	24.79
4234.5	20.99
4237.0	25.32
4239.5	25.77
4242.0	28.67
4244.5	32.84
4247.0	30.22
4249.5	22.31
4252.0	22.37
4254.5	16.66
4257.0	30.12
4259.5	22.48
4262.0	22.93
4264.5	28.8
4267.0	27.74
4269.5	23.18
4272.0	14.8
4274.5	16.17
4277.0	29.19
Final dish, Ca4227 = 4.3 A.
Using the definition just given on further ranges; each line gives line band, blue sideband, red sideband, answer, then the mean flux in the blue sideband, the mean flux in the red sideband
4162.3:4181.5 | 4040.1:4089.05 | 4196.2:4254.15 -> -1.41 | 22.9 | 24.7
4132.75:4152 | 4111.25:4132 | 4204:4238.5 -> 0.91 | 27.3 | 24.4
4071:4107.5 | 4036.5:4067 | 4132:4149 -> -4.50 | 21.9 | 24.7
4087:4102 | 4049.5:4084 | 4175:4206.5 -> -2.91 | 22.9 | 25.8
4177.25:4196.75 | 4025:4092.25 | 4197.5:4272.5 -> -2.26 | 23.5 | 24.5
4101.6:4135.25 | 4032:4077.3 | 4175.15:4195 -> -3.06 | 21.9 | 27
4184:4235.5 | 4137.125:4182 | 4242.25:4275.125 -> 1.01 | 26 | 24.2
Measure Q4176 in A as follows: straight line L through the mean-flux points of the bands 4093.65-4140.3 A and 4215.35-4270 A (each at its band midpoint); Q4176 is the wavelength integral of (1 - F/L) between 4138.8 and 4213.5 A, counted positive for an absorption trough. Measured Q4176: -2.1 A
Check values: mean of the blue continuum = 26.4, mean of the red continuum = 24.3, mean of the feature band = 26.1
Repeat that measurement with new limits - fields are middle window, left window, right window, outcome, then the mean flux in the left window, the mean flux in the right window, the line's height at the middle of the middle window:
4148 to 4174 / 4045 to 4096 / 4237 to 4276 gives -2.1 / 24.4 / 24.4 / 24.4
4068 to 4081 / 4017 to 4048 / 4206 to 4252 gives -0.2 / 22.1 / 25.2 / 22.7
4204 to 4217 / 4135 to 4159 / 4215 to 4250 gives -2.2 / 25.7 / 24.3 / 24.6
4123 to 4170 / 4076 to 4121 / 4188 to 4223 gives 0.6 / 26.6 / 26.8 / 26.7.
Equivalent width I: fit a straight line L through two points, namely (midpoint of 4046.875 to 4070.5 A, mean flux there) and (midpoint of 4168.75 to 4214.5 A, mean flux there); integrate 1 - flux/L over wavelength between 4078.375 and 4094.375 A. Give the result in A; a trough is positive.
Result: -3.96 A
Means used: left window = 22.6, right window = 26.2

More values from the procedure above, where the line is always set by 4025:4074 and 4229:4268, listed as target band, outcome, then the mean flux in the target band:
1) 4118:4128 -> -2.5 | 29.2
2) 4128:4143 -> -1.1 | 25.2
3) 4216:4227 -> 1.1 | 22.5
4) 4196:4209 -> -0.2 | 24.9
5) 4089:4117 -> -4.8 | 27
